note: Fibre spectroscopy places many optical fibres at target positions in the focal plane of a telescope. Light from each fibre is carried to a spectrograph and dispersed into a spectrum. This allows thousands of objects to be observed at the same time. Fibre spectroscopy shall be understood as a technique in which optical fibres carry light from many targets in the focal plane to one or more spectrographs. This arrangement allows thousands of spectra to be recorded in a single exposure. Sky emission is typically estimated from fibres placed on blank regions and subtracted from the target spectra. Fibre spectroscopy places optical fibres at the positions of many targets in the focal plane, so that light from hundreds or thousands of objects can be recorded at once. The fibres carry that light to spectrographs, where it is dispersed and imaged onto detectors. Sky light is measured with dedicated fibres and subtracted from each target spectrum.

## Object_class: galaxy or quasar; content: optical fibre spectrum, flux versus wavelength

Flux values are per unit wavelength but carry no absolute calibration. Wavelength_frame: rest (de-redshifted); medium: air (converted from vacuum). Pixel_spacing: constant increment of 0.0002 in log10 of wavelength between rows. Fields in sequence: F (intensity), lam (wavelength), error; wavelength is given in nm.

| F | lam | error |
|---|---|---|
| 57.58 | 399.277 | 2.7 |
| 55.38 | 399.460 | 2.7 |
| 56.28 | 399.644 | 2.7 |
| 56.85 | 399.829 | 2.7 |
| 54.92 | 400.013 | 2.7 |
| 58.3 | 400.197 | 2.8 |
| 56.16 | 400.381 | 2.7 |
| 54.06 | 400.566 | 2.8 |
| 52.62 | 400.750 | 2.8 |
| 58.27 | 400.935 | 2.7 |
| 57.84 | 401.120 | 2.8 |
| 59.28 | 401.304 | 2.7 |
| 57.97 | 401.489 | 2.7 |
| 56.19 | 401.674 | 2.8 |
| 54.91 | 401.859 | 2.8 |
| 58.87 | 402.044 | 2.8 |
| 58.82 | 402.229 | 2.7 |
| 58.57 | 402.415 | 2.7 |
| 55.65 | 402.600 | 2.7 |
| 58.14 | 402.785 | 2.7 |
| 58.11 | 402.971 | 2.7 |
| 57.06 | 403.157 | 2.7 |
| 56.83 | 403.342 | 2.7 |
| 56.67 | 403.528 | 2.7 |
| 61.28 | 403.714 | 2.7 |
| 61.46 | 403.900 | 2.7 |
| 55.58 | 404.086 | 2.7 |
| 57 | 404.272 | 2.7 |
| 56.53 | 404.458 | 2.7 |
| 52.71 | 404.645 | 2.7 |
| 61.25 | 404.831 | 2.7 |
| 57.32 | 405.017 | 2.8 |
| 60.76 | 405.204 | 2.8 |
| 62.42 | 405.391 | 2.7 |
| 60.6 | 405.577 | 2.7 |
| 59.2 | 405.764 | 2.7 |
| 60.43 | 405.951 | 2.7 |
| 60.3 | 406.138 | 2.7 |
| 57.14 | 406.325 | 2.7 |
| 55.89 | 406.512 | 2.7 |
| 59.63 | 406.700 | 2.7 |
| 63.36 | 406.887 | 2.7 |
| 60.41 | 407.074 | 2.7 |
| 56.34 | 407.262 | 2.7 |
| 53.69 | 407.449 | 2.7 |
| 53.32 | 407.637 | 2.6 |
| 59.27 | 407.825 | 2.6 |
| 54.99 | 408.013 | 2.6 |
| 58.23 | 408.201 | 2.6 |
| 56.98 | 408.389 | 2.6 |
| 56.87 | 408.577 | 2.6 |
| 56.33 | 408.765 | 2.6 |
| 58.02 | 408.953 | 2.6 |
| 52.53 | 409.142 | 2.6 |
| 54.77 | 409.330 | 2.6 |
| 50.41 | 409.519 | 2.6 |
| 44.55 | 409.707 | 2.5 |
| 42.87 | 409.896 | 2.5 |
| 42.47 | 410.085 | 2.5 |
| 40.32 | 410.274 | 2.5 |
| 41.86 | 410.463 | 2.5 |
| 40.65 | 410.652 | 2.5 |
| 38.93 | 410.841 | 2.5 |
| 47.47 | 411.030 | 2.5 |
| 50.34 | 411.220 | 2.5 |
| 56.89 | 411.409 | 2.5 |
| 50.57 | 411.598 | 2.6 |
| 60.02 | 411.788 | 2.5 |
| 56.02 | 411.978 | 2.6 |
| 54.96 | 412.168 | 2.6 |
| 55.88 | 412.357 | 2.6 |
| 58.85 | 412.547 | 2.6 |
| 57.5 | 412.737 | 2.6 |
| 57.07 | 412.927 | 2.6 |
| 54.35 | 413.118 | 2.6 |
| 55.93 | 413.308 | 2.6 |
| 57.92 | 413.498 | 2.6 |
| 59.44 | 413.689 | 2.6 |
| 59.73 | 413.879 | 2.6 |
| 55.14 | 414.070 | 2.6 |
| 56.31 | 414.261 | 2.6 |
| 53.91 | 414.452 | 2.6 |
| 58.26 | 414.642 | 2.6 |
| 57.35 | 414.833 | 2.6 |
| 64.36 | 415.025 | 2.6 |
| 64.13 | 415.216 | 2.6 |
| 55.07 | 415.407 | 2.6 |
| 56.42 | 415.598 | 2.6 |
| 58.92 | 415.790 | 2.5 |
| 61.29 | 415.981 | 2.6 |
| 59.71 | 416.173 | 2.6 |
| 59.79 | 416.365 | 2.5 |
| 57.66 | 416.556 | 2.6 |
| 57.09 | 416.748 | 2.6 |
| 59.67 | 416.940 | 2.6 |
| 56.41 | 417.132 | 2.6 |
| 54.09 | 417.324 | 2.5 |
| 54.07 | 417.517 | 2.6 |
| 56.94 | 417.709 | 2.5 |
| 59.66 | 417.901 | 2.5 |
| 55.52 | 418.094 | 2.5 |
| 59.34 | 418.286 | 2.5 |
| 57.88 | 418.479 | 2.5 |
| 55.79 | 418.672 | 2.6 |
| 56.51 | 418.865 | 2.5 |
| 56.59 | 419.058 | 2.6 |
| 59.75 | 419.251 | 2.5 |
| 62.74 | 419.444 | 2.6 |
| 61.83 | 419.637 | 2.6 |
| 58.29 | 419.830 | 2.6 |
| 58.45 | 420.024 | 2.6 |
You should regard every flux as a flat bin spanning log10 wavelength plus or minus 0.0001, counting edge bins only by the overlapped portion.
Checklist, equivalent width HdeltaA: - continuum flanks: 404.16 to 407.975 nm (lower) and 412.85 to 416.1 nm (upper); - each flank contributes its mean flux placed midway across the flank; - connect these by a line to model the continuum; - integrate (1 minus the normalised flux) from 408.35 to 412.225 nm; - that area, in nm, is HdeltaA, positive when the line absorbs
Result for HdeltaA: 0.54 nm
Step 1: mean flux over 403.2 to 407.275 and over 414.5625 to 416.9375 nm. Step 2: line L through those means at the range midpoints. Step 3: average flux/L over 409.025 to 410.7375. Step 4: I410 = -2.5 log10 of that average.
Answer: 0.28 mag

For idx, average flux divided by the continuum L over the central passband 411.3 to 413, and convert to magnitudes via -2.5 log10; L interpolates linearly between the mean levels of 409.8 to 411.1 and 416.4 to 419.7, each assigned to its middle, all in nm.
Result -0.23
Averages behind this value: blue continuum 42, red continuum 57.7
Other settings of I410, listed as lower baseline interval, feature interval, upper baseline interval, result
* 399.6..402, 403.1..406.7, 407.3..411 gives -0.10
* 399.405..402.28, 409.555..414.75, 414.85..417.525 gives 0.12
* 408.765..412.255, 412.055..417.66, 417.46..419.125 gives -0.08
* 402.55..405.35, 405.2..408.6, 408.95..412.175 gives -0.09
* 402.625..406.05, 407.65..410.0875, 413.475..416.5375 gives 0.10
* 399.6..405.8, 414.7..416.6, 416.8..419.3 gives -0.04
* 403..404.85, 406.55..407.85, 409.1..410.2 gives -0.12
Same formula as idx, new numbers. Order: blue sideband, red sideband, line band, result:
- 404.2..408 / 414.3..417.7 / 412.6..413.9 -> 0.02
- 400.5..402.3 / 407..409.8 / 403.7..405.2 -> -0.03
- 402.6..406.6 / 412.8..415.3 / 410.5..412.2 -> 0.16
